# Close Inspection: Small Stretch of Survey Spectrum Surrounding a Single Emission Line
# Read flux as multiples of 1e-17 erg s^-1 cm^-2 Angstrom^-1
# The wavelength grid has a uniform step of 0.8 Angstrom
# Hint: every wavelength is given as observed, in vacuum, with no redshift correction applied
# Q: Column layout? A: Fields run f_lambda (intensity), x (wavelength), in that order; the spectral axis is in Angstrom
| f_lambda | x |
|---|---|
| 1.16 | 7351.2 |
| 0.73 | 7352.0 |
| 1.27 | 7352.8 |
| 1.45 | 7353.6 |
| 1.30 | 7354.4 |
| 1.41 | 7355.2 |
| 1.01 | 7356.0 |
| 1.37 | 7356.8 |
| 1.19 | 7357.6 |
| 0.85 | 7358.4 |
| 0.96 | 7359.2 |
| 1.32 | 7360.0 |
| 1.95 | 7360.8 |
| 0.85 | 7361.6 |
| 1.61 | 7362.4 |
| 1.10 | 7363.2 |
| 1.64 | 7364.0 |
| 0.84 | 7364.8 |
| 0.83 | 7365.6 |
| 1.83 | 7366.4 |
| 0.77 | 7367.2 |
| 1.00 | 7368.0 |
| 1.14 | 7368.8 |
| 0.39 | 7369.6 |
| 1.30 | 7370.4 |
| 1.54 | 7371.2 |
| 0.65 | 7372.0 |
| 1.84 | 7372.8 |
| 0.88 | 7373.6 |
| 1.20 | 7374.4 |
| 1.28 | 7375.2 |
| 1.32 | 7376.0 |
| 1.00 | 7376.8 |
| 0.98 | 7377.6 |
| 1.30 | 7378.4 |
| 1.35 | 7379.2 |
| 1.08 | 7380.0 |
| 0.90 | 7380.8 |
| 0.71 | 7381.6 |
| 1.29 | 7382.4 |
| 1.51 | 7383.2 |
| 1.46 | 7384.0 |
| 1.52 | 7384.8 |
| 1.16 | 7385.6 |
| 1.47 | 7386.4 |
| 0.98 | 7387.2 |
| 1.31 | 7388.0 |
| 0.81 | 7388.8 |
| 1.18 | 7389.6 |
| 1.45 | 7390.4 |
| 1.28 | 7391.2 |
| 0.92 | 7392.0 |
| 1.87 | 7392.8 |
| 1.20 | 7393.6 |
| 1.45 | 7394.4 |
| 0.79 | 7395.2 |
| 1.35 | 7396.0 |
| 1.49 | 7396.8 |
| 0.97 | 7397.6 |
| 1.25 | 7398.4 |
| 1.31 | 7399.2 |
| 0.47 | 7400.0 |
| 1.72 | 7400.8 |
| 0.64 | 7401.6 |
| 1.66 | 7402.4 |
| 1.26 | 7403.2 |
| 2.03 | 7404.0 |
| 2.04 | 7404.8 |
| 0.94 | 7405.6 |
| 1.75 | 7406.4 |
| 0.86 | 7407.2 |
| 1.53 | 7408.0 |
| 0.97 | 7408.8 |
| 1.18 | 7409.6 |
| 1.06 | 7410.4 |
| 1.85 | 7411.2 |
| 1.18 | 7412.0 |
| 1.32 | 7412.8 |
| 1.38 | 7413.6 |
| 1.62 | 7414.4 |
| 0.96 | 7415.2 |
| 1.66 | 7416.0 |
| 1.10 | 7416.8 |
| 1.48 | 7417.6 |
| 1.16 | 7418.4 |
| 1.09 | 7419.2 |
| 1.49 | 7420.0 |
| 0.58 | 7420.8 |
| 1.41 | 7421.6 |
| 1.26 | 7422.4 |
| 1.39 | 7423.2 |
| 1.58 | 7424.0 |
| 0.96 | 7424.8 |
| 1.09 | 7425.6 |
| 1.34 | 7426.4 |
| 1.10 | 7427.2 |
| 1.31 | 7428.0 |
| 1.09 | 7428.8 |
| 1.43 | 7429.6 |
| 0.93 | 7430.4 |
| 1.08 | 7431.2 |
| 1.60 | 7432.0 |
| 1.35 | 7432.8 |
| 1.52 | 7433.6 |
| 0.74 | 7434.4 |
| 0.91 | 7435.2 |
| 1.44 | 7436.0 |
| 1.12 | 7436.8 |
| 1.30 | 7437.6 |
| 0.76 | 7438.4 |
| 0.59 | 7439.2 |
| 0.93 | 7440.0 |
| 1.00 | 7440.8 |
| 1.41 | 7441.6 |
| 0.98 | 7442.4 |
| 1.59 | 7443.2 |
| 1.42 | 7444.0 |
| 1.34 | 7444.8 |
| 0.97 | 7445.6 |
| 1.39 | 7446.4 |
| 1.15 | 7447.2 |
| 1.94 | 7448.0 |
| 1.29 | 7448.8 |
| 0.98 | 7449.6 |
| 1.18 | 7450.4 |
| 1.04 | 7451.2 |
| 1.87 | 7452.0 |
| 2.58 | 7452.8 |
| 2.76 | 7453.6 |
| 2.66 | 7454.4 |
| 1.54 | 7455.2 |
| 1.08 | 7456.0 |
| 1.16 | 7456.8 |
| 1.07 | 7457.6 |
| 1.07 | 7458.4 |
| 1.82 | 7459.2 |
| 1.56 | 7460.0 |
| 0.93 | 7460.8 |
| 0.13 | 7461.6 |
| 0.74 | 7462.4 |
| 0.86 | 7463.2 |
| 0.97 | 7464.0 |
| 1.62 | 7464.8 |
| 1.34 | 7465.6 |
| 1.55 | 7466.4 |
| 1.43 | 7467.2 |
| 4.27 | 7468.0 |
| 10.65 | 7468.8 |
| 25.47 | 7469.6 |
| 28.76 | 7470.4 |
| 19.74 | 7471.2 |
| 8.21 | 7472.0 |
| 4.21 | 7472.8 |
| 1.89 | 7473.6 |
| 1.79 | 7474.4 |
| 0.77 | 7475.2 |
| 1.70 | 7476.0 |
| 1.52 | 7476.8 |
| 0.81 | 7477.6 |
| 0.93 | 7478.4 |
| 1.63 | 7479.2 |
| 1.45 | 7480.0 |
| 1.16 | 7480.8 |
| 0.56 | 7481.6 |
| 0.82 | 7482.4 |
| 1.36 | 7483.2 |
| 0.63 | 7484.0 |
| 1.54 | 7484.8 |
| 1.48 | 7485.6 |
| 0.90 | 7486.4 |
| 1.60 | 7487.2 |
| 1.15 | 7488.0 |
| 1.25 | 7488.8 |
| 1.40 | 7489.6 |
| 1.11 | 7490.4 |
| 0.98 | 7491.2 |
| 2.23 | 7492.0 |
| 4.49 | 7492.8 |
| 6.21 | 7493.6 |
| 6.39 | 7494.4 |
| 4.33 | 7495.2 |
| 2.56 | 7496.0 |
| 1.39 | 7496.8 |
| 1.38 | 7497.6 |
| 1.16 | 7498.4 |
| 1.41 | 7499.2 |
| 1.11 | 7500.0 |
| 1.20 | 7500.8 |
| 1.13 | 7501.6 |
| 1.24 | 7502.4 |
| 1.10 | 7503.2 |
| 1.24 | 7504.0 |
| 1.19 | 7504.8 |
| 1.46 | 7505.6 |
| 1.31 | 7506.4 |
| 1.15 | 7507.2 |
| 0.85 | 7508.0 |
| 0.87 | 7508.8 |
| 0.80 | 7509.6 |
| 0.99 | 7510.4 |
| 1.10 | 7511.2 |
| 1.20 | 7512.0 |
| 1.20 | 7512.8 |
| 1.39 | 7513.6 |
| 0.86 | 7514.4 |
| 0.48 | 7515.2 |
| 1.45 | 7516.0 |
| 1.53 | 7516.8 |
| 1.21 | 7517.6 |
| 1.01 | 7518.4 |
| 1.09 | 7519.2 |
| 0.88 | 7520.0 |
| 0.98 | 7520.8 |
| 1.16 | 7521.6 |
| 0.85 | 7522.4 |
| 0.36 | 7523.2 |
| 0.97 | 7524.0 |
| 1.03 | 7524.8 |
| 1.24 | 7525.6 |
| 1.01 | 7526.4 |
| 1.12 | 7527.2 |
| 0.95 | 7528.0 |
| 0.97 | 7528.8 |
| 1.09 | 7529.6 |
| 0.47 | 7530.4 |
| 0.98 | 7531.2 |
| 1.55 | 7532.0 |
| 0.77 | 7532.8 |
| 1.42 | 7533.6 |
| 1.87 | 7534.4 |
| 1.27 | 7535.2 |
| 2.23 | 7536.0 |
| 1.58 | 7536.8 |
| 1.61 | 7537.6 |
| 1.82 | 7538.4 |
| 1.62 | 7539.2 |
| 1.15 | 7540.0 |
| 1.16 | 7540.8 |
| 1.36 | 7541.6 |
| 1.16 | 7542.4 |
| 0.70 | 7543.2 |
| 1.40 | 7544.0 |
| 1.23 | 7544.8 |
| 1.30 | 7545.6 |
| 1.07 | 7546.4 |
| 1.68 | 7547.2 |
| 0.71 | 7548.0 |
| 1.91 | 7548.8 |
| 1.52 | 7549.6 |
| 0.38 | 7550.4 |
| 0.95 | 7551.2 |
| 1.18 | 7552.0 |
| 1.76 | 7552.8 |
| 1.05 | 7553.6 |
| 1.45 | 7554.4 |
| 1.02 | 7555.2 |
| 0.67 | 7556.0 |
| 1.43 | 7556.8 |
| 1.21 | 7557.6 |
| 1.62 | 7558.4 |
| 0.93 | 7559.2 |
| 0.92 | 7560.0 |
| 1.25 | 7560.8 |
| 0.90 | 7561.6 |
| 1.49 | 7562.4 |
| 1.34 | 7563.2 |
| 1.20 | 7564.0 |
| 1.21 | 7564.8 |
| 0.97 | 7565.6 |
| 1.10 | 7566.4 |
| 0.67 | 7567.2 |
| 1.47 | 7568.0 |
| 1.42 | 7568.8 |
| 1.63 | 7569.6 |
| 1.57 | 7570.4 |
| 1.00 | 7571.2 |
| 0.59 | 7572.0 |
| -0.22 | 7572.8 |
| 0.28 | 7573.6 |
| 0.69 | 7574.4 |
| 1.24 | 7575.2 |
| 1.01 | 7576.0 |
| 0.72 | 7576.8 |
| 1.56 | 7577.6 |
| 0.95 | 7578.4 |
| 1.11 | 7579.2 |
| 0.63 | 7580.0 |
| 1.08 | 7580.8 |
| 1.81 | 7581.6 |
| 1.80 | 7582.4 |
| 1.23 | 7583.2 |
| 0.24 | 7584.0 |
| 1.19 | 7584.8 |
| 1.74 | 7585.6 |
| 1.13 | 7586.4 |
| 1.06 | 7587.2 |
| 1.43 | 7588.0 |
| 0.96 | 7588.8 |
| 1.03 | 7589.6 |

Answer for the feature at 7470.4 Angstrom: H-alpha 6563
